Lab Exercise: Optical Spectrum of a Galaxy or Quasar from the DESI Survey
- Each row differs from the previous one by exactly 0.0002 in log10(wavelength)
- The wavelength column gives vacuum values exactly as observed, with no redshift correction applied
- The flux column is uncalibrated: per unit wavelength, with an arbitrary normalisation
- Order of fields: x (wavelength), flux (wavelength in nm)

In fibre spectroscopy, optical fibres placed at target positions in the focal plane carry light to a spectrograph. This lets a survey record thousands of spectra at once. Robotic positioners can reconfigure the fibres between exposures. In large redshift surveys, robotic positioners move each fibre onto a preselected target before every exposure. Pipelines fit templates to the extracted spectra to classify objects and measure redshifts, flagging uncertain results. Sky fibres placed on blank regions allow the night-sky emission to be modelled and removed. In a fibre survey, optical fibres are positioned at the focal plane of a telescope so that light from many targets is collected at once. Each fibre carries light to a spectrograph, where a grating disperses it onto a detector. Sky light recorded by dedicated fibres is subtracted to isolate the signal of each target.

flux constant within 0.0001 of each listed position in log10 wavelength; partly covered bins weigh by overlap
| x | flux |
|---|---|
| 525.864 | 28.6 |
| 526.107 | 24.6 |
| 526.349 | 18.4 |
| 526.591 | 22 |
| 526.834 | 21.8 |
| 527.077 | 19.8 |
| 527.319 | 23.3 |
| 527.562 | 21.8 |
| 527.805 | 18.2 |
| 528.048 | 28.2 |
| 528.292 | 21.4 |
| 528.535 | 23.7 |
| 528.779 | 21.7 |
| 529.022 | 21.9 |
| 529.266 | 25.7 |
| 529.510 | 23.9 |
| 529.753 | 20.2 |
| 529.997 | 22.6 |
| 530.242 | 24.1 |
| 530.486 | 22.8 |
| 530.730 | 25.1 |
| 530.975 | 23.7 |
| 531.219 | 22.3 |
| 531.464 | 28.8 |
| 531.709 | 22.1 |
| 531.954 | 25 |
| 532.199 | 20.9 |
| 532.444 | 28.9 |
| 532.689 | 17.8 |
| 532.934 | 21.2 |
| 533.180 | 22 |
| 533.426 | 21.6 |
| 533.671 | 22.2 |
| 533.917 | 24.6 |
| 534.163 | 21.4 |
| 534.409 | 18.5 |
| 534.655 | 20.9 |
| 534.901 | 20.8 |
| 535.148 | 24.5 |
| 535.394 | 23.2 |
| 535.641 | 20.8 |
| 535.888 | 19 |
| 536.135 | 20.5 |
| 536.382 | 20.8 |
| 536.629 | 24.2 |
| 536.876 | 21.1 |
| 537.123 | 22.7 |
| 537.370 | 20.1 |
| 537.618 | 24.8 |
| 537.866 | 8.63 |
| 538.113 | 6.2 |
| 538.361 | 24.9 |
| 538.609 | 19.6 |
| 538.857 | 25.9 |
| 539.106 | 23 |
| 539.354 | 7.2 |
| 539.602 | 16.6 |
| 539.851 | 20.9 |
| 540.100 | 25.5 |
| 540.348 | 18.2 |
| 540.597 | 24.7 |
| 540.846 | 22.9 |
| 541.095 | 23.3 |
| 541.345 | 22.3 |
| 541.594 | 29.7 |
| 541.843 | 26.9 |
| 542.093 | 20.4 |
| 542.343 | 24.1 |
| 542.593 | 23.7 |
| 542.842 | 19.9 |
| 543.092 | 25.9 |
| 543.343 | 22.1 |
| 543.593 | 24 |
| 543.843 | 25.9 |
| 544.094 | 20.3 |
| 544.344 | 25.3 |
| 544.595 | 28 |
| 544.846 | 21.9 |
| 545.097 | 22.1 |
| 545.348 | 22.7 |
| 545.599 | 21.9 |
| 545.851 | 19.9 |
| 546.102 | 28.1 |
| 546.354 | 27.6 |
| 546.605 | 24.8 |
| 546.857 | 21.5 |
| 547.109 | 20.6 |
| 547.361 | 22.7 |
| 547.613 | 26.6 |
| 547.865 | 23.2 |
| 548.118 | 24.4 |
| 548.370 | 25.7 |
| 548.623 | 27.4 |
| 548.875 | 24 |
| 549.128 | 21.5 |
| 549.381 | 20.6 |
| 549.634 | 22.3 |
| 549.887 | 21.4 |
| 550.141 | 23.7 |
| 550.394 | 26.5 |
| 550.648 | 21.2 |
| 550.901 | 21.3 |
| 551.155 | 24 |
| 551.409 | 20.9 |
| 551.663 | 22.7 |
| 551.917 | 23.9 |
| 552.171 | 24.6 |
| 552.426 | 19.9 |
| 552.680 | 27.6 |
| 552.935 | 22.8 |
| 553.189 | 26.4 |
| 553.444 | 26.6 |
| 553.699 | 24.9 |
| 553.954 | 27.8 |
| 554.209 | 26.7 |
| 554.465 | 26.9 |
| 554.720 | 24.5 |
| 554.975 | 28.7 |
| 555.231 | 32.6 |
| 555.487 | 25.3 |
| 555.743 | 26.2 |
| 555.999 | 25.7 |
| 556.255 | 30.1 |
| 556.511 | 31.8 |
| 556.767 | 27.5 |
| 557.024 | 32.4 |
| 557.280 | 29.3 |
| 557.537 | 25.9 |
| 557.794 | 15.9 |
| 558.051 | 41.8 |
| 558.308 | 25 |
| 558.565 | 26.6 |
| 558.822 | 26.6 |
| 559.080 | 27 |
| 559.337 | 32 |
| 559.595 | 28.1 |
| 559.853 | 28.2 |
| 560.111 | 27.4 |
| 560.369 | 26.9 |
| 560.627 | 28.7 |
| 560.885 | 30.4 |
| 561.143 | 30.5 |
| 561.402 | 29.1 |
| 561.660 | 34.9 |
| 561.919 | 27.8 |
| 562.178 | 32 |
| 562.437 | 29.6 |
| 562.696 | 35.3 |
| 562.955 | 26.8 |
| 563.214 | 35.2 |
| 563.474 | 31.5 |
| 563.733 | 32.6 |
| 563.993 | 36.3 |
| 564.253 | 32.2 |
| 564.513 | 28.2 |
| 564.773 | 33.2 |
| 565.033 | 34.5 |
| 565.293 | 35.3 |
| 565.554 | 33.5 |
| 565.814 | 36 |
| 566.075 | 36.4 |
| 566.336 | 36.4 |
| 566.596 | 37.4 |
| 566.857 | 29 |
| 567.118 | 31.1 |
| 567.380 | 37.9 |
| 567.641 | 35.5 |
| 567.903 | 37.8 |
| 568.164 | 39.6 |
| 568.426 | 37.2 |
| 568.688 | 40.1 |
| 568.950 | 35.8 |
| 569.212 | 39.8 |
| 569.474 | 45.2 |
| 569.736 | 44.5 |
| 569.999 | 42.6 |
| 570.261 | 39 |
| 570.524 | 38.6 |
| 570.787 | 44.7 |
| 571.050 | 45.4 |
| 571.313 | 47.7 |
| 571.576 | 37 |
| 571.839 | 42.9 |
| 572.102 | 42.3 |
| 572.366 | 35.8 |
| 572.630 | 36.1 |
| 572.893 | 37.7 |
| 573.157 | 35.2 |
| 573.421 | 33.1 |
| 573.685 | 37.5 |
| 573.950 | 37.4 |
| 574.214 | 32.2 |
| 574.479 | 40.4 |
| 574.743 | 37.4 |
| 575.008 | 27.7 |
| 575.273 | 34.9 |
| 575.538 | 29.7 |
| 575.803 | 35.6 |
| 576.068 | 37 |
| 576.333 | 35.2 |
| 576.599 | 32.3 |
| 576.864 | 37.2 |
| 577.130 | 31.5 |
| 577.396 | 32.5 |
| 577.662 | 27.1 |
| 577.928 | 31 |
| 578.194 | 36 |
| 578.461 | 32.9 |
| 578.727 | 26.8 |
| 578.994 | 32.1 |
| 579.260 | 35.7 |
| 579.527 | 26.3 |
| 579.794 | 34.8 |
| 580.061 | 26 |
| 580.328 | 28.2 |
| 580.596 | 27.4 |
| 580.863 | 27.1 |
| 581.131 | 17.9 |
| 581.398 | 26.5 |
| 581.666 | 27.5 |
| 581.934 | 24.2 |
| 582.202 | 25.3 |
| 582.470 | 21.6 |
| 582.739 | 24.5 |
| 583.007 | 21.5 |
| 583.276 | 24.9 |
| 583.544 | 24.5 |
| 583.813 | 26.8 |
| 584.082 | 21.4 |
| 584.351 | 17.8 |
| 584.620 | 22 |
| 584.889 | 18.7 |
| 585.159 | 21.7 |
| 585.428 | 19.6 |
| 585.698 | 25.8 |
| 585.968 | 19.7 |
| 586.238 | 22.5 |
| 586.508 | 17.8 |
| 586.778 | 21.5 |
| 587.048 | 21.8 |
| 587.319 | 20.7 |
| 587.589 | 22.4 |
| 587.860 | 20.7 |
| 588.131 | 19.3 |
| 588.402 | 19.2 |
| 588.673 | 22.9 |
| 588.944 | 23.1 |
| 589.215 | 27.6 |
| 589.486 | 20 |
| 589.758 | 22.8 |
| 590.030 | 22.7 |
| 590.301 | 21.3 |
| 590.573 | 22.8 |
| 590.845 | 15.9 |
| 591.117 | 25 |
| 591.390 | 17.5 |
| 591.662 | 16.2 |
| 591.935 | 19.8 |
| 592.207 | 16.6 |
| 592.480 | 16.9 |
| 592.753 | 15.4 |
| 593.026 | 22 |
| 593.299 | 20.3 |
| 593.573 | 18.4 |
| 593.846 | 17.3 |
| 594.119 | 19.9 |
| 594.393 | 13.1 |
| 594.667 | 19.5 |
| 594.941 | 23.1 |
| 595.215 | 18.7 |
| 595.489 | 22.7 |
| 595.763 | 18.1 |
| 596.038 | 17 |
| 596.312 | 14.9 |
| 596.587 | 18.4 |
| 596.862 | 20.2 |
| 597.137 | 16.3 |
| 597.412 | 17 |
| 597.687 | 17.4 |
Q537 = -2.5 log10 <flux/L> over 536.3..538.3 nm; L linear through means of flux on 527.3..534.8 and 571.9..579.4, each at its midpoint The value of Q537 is 0.29 mag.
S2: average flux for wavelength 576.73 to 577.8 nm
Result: 32.1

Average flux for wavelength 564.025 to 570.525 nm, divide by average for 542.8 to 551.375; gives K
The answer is 1.56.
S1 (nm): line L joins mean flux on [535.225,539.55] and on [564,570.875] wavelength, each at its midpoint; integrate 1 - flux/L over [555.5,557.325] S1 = 0.11 nm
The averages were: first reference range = 19.6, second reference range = 36.9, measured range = 28.8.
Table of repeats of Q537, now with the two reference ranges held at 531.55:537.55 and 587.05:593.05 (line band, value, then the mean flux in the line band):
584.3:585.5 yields 0.03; 20.1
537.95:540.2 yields 0.17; 18.6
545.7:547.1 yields -0.11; 24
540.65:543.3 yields -0.10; 23.9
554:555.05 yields -0.24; 26.7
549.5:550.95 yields -0.06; 22.8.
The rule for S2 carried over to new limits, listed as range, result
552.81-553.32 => 24.6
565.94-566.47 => 36.4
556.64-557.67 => 28.7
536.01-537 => 21.7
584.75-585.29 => 20.2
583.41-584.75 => 22.5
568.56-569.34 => 38.6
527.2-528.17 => 22.9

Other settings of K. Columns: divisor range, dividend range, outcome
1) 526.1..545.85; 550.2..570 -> 1.37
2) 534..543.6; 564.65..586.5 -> 1.52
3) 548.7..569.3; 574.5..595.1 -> 0.84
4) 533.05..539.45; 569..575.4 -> 1.91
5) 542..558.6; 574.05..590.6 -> 1.06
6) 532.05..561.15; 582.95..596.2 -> 0.86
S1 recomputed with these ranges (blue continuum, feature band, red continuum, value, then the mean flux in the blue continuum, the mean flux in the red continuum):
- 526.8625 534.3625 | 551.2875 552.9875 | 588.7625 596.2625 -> -0.11 nm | 22.8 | 19.7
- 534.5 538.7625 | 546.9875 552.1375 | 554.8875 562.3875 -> 0.40 nm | 20.2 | 28.8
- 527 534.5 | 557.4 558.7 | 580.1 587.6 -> -0.24 nm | 22.8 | 22.9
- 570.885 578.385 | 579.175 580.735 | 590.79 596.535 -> 0.08 nm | 35.9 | 18.5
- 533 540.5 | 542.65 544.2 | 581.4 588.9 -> -0.19 nm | 20.4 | 22.2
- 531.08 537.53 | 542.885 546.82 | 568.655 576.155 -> 0.41 nm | 22.2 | 38.4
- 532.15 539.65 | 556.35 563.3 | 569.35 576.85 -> 0.53 nm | 20.5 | 38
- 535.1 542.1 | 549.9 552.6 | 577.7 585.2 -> -0.05 nm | 21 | 26.2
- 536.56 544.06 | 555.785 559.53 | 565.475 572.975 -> 0.41 nm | 21.5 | 38.8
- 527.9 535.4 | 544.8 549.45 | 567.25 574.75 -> 0.91 nm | 22.9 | 39.2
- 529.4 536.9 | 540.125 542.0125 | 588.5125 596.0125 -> -0.16 nm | 22.4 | 19.9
